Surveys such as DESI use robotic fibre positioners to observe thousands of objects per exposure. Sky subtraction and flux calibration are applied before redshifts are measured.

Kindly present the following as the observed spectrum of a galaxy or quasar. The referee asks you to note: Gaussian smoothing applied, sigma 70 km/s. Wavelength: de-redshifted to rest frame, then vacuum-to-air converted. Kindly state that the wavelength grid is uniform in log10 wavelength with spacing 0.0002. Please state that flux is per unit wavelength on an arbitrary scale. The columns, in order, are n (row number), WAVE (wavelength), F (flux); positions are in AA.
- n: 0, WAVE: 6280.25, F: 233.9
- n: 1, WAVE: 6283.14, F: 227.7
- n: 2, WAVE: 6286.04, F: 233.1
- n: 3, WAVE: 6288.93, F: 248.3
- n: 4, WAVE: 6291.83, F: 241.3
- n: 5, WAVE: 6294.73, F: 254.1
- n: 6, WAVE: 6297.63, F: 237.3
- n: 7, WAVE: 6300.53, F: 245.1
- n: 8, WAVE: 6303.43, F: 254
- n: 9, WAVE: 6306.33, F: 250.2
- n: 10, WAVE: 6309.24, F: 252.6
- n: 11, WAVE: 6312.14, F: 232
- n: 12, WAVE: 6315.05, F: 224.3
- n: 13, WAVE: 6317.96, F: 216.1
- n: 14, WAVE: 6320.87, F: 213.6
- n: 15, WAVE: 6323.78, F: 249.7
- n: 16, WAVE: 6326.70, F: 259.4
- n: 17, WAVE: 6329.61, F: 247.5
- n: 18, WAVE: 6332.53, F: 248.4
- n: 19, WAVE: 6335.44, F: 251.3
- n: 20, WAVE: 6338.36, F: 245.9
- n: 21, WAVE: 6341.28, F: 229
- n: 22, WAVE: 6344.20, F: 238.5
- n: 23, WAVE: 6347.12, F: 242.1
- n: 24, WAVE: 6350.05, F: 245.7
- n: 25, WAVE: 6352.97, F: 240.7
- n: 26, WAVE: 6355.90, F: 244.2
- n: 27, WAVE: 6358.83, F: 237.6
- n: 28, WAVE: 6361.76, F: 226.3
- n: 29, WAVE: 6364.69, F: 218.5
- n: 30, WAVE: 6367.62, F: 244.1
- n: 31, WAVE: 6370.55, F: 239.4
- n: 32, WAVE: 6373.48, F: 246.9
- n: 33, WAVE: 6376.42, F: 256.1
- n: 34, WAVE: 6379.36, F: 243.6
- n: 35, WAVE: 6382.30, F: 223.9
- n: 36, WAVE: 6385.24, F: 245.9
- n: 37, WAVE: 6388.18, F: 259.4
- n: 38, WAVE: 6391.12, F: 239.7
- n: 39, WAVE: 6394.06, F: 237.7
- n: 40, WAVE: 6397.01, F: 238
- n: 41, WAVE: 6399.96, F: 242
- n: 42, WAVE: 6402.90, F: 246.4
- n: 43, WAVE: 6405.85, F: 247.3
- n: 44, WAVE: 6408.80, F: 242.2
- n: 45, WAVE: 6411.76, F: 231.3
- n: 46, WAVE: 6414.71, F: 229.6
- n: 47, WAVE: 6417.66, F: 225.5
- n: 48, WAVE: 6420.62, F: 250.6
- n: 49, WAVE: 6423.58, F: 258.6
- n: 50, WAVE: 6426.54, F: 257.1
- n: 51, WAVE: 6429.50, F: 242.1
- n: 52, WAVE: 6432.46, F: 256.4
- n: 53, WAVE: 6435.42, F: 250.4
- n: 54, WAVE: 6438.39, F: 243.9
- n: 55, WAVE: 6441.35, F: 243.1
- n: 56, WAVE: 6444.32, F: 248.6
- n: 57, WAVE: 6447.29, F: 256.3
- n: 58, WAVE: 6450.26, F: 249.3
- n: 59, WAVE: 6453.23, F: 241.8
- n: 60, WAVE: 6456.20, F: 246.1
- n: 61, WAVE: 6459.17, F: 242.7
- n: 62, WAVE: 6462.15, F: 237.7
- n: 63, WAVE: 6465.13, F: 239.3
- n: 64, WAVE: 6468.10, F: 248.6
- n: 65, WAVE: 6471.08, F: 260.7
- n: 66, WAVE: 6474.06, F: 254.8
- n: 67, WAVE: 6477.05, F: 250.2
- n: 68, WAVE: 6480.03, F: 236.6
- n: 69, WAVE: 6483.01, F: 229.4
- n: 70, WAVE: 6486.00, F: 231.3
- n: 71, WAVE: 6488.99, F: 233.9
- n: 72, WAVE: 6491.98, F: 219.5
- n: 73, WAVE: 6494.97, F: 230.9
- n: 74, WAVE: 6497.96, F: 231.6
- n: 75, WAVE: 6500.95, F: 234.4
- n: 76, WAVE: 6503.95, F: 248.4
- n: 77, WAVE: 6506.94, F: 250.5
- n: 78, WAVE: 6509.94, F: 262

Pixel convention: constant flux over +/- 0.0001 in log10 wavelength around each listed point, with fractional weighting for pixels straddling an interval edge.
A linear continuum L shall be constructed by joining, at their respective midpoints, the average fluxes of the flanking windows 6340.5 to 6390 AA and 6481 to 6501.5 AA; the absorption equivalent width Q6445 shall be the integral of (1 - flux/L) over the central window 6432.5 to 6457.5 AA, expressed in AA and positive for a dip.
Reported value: -1.5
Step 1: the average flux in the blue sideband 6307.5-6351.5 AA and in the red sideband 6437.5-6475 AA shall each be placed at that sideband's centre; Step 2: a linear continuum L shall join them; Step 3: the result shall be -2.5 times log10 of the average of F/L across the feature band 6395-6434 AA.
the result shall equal 0.005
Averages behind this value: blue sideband 240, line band 244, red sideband 247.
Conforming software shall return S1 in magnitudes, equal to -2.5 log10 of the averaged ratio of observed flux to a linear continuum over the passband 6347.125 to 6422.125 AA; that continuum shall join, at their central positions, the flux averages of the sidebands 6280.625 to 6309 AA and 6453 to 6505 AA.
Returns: 0.01 mag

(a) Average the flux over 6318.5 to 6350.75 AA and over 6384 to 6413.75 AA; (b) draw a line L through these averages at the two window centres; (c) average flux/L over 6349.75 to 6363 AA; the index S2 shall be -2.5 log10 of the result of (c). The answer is 0.017 mag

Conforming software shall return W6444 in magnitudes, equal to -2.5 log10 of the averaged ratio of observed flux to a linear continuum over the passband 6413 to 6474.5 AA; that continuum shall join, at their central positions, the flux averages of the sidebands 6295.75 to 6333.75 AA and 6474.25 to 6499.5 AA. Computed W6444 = -0.05 mag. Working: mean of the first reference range 241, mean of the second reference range 234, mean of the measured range 247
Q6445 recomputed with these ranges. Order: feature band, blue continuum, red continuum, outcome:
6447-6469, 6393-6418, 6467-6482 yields 0.21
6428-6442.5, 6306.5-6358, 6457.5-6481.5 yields -0.15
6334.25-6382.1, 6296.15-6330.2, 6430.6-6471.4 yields 0.43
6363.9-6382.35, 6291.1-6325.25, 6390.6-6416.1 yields -0.12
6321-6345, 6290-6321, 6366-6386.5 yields -0.40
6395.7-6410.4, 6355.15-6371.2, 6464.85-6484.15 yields -0.27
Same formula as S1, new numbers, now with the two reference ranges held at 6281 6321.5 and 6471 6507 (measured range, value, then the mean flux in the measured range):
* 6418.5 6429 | -0.06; 252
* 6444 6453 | -0.05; 250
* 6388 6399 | -0.02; 242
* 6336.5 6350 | -0.01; 240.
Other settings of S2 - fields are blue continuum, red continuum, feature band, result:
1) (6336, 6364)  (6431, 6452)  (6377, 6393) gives 0.00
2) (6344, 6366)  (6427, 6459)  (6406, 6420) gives 0.04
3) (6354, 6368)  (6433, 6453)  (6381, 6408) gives -0.01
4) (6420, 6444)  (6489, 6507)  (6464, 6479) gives -0.04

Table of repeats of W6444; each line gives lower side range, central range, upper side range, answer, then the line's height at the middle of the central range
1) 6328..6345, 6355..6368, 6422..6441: 0.06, 246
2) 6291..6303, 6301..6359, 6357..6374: 0.00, 240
